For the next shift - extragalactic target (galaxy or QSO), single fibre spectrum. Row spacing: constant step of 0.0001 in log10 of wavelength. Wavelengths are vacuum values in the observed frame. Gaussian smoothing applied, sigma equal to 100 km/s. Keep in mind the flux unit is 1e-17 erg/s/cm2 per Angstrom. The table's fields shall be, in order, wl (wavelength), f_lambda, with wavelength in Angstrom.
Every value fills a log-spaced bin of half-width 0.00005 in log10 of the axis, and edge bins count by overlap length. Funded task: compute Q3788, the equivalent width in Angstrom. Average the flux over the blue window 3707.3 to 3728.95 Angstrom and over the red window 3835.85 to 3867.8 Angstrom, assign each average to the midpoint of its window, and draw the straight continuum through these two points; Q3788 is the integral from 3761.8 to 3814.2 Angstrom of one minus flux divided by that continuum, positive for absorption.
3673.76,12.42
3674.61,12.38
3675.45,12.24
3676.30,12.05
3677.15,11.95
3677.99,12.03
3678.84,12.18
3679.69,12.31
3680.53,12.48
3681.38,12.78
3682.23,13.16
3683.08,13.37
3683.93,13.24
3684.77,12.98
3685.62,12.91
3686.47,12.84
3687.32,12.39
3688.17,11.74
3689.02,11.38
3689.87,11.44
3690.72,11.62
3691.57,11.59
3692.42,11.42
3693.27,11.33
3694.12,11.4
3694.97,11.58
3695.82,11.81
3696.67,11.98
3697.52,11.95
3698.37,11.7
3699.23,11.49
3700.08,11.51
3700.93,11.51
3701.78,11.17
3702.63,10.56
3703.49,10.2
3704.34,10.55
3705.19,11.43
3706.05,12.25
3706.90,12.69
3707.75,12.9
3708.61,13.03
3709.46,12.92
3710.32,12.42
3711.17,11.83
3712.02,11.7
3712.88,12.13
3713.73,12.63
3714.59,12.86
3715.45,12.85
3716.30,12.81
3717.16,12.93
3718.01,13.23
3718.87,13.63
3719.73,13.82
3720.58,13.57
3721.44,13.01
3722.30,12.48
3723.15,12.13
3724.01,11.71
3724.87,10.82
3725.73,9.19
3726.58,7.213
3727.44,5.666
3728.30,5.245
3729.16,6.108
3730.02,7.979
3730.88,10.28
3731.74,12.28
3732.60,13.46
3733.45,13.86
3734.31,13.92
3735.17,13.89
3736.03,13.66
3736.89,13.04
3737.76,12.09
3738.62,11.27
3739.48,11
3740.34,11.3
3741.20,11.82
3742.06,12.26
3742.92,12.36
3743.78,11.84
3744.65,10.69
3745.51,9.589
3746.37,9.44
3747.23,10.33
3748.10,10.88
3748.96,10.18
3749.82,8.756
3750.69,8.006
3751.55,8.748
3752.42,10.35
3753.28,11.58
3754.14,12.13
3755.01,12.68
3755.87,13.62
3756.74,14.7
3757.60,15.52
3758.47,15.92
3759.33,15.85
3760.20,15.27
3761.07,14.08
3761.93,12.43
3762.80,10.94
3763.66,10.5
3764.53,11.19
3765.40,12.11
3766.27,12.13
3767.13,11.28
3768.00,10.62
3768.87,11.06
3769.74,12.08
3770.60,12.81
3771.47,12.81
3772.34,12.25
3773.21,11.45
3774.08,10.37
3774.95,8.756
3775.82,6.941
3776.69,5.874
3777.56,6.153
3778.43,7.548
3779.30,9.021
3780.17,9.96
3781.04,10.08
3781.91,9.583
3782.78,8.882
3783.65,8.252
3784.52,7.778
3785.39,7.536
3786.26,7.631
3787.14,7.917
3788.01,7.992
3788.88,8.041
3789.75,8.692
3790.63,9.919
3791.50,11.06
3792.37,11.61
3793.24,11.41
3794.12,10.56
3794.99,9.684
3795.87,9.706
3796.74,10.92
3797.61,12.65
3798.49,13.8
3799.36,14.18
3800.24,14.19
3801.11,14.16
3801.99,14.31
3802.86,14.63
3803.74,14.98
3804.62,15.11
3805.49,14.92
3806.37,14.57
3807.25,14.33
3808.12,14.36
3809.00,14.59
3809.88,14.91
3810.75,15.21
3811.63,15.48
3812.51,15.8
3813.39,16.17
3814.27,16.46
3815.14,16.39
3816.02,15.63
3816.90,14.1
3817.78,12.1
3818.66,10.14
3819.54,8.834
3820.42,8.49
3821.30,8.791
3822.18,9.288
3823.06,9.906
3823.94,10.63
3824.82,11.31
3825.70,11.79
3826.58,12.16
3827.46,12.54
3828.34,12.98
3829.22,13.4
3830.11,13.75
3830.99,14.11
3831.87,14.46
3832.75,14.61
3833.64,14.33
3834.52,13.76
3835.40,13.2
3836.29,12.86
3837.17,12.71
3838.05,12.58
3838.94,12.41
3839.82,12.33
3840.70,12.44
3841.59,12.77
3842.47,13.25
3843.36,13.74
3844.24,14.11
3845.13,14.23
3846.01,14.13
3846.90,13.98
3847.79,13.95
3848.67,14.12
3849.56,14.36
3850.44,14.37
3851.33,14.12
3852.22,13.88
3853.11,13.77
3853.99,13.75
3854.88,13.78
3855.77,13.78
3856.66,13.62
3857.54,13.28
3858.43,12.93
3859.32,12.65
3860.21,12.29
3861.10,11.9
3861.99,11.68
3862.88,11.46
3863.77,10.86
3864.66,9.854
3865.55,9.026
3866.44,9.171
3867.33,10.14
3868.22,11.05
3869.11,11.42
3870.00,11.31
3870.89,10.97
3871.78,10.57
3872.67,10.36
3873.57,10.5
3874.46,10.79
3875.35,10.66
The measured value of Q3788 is 3.5 Angstrom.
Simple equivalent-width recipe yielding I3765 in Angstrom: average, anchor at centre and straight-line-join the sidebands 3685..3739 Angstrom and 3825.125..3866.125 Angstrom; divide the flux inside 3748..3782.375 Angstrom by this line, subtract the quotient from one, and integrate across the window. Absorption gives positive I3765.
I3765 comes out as 3.0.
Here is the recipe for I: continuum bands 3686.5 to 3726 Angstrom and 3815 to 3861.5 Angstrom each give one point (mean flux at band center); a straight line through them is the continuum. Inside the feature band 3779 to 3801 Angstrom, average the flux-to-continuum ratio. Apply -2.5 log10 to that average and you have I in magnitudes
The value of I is 0.24 mag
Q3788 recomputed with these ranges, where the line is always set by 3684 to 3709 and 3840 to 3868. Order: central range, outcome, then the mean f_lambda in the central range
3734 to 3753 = 1.5 Angstrom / 11.1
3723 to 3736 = 1.8 Angstrom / 10.3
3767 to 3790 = 5.6 Angstrom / 9.29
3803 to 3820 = -2.6 Angstrom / 14.4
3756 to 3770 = -0.8 Angstrom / 12.9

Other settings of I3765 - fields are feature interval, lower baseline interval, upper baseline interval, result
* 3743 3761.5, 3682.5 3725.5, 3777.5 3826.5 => 0.0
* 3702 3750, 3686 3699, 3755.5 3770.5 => 3.1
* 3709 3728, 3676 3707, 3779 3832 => 0.1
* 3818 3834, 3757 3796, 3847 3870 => -0.1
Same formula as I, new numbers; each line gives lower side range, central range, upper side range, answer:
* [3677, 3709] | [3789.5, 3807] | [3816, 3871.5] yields -0.027 mag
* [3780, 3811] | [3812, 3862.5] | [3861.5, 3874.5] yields -0.184 mag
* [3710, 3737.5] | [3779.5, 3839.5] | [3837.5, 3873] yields 0.003 mag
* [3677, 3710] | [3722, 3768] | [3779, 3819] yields 0.062 mag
